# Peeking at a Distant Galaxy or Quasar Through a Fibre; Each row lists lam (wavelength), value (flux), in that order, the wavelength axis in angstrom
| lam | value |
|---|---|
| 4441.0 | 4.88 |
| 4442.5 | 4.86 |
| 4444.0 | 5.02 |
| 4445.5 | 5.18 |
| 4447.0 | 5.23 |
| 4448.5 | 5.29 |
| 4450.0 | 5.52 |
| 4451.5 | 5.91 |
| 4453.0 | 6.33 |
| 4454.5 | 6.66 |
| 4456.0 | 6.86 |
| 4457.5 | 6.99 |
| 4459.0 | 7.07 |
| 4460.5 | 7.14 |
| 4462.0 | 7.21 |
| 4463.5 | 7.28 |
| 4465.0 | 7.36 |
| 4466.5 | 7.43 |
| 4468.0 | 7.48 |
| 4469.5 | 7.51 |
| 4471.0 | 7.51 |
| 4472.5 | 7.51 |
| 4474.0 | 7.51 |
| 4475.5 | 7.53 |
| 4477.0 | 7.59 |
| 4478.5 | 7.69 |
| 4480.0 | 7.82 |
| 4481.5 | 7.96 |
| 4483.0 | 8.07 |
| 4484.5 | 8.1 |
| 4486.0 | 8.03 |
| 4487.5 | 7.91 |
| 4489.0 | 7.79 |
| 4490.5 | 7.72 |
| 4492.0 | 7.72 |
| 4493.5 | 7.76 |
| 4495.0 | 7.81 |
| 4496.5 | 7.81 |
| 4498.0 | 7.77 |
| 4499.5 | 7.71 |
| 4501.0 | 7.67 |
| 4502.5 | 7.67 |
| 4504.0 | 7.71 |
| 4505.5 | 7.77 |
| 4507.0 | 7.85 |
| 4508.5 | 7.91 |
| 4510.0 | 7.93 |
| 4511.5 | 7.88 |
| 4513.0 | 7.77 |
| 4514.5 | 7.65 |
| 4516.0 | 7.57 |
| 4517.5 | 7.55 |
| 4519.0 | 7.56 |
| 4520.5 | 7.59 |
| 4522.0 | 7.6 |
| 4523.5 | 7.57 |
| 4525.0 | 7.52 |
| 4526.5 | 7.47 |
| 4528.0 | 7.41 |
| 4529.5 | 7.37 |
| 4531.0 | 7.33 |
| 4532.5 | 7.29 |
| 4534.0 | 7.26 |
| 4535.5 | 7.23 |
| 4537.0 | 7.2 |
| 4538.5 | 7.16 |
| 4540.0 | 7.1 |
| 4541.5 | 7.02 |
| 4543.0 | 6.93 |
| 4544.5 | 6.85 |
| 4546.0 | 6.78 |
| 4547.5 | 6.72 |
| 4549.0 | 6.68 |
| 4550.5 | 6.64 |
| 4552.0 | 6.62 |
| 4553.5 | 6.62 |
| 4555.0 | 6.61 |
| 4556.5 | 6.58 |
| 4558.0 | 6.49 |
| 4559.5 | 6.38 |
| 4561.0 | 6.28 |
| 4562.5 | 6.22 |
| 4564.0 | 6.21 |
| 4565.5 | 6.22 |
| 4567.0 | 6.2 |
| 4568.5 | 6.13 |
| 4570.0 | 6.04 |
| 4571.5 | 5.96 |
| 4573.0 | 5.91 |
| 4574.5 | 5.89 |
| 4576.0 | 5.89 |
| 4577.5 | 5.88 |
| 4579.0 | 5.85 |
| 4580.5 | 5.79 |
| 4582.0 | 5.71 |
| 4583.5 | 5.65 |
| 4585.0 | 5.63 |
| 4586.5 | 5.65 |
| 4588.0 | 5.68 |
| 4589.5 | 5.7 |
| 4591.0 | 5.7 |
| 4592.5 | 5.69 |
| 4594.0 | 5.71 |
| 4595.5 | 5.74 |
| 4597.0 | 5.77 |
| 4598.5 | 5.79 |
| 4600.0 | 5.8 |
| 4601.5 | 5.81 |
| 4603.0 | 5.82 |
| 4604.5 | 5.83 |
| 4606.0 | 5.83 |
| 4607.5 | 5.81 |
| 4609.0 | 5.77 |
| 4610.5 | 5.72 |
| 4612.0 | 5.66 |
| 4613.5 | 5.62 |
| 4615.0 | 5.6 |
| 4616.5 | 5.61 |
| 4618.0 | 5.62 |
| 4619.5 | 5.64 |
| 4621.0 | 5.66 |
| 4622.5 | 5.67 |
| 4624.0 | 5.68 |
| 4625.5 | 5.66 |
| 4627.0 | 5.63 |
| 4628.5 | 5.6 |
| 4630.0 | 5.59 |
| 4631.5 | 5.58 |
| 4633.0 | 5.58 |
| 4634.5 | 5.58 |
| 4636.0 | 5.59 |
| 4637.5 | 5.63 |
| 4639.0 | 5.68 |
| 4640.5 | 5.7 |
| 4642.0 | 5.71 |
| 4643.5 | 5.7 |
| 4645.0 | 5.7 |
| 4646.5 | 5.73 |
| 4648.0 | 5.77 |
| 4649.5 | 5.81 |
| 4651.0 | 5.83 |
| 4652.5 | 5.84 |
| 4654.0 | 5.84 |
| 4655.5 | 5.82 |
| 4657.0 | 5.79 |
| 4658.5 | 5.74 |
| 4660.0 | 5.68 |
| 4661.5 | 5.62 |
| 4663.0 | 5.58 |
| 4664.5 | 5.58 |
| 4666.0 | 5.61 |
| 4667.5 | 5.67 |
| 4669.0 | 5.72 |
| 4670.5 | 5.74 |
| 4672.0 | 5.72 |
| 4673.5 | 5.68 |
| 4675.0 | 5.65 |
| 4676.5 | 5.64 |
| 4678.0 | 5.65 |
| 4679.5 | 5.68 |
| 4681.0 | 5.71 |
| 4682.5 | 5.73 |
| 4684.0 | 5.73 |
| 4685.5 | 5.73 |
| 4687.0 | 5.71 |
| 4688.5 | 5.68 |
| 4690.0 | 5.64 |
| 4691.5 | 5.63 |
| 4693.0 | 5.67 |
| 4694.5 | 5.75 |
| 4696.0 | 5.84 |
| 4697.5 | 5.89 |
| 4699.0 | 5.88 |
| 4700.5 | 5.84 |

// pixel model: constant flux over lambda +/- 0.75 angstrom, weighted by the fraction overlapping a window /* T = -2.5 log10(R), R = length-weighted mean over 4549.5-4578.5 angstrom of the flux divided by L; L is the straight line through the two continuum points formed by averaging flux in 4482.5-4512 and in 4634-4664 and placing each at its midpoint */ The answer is 0.11 mag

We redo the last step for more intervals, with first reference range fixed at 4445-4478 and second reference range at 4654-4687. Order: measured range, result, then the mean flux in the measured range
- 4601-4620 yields 0.06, 5.72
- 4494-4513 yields -0.18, 7.79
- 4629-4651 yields 0.04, 5.67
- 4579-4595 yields 0.08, 5.7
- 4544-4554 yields -0.06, 6.7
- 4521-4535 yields -0.15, 7.42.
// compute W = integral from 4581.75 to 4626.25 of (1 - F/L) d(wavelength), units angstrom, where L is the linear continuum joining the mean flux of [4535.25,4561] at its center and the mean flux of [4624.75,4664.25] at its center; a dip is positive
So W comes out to 3.2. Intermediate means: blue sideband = 6.78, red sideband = 5.69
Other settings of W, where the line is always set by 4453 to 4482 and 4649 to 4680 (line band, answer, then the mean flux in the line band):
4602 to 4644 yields 2.6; 5.67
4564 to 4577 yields 0.9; 6.04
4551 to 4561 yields 0.1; 6.53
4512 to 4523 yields -1.1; 7.62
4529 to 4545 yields -0.9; 7.16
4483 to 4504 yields -2.0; 7.81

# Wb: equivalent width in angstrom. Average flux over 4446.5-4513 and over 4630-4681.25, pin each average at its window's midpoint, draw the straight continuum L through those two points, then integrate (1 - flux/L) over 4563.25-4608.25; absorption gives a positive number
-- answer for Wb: 3.7 angstrom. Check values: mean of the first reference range 7.4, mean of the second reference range 5.69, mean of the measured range 5.84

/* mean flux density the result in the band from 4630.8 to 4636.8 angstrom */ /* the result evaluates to 5.58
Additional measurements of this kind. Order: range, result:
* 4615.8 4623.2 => 5.64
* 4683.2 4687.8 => 5.72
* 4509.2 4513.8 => 7.86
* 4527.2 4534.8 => 7.33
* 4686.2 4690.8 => 5.68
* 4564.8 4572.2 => 6.11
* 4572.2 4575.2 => 5.9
